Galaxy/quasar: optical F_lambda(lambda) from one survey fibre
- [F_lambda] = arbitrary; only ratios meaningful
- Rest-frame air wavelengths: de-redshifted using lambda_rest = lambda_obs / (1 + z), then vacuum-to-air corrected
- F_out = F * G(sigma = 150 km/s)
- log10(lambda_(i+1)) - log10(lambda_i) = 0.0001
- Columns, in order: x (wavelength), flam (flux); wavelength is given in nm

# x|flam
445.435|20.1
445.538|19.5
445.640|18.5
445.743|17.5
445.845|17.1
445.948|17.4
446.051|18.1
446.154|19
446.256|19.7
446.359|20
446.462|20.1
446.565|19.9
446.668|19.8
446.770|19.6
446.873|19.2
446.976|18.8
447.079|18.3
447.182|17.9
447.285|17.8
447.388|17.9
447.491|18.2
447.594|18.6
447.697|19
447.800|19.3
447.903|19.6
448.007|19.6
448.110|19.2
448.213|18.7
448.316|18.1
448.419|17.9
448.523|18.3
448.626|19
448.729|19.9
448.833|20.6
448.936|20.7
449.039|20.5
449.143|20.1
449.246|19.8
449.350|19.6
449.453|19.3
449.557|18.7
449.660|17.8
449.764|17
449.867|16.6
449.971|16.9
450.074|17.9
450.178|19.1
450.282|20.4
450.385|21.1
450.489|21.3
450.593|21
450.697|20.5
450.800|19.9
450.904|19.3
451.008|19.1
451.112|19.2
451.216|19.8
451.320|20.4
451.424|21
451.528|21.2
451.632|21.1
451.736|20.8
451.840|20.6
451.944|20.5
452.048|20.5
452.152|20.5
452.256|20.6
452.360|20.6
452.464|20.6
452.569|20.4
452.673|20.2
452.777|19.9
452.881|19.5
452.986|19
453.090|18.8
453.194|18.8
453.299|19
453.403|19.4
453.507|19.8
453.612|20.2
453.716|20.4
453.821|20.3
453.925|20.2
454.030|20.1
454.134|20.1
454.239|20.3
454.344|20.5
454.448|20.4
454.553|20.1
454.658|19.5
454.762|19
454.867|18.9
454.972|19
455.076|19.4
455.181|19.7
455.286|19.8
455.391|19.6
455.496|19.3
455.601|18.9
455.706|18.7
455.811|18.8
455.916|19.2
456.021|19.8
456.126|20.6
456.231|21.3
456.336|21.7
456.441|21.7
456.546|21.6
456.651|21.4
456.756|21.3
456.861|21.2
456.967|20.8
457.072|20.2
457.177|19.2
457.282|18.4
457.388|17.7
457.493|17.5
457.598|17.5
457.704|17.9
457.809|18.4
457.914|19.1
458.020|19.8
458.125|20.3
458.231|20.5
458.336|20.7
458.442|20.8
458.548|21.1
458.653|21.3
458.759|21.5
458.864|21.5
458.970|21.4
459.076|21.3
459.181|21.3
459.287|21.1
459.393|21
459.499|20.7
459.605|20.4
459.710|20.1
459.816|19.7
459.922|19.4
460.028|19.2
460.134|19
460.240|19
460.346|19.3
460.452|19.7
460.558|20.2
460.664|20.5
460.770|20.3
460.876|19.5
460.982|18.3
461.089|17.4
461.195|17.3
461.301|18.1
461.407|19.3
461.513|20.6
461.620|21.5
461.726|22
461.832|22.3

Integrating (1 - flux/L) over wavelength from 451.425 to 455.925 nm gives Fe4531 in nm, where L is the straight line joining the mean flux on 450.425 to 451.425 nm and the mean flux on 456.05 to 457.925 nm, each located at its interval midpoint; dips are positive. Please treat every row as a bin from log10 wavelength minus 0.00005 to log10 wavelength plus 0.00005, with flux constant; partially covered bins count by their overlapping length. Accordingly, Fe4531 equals 0.03 nm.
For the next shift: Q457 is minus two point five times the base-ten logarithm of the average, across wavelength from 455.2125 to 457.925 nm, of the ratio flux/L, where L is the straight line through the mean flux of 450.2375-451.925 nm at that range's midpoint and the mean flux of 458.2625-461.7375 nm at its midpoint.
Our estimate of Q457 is 0.030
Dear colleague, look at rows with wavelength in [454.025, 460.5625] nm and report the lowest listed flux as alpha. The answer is 17.5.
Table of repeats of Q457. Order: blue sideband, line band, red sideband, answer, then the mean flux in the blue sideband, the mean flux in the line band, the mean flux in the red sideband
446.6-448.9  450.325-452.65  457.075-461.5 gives -0.07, 18.9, 20.5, 19.7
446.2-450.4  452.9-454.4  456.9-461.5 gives -0.02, 19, 19.8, 19.7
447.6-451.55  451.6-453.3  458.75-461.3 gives -0.03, 19.4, 20.1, 19.9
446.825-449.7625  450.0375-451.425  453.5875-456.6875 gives -0.03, 19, 20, 20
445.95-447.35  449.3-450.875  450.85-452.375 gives 0.04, 19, 19.2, 20.3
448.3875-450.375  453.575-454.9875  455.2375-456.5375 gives -0.01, 19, 19.9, 20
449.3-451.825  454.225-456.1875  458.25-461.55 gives 0.01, 19.6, 19.5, 20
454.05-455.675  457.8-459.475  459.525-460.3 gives -0.06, 19.6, 20.8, 19.6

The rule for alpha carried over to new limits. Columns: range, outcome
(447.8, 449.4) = 17.9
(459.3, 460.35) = 19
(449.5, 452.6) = 16.6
